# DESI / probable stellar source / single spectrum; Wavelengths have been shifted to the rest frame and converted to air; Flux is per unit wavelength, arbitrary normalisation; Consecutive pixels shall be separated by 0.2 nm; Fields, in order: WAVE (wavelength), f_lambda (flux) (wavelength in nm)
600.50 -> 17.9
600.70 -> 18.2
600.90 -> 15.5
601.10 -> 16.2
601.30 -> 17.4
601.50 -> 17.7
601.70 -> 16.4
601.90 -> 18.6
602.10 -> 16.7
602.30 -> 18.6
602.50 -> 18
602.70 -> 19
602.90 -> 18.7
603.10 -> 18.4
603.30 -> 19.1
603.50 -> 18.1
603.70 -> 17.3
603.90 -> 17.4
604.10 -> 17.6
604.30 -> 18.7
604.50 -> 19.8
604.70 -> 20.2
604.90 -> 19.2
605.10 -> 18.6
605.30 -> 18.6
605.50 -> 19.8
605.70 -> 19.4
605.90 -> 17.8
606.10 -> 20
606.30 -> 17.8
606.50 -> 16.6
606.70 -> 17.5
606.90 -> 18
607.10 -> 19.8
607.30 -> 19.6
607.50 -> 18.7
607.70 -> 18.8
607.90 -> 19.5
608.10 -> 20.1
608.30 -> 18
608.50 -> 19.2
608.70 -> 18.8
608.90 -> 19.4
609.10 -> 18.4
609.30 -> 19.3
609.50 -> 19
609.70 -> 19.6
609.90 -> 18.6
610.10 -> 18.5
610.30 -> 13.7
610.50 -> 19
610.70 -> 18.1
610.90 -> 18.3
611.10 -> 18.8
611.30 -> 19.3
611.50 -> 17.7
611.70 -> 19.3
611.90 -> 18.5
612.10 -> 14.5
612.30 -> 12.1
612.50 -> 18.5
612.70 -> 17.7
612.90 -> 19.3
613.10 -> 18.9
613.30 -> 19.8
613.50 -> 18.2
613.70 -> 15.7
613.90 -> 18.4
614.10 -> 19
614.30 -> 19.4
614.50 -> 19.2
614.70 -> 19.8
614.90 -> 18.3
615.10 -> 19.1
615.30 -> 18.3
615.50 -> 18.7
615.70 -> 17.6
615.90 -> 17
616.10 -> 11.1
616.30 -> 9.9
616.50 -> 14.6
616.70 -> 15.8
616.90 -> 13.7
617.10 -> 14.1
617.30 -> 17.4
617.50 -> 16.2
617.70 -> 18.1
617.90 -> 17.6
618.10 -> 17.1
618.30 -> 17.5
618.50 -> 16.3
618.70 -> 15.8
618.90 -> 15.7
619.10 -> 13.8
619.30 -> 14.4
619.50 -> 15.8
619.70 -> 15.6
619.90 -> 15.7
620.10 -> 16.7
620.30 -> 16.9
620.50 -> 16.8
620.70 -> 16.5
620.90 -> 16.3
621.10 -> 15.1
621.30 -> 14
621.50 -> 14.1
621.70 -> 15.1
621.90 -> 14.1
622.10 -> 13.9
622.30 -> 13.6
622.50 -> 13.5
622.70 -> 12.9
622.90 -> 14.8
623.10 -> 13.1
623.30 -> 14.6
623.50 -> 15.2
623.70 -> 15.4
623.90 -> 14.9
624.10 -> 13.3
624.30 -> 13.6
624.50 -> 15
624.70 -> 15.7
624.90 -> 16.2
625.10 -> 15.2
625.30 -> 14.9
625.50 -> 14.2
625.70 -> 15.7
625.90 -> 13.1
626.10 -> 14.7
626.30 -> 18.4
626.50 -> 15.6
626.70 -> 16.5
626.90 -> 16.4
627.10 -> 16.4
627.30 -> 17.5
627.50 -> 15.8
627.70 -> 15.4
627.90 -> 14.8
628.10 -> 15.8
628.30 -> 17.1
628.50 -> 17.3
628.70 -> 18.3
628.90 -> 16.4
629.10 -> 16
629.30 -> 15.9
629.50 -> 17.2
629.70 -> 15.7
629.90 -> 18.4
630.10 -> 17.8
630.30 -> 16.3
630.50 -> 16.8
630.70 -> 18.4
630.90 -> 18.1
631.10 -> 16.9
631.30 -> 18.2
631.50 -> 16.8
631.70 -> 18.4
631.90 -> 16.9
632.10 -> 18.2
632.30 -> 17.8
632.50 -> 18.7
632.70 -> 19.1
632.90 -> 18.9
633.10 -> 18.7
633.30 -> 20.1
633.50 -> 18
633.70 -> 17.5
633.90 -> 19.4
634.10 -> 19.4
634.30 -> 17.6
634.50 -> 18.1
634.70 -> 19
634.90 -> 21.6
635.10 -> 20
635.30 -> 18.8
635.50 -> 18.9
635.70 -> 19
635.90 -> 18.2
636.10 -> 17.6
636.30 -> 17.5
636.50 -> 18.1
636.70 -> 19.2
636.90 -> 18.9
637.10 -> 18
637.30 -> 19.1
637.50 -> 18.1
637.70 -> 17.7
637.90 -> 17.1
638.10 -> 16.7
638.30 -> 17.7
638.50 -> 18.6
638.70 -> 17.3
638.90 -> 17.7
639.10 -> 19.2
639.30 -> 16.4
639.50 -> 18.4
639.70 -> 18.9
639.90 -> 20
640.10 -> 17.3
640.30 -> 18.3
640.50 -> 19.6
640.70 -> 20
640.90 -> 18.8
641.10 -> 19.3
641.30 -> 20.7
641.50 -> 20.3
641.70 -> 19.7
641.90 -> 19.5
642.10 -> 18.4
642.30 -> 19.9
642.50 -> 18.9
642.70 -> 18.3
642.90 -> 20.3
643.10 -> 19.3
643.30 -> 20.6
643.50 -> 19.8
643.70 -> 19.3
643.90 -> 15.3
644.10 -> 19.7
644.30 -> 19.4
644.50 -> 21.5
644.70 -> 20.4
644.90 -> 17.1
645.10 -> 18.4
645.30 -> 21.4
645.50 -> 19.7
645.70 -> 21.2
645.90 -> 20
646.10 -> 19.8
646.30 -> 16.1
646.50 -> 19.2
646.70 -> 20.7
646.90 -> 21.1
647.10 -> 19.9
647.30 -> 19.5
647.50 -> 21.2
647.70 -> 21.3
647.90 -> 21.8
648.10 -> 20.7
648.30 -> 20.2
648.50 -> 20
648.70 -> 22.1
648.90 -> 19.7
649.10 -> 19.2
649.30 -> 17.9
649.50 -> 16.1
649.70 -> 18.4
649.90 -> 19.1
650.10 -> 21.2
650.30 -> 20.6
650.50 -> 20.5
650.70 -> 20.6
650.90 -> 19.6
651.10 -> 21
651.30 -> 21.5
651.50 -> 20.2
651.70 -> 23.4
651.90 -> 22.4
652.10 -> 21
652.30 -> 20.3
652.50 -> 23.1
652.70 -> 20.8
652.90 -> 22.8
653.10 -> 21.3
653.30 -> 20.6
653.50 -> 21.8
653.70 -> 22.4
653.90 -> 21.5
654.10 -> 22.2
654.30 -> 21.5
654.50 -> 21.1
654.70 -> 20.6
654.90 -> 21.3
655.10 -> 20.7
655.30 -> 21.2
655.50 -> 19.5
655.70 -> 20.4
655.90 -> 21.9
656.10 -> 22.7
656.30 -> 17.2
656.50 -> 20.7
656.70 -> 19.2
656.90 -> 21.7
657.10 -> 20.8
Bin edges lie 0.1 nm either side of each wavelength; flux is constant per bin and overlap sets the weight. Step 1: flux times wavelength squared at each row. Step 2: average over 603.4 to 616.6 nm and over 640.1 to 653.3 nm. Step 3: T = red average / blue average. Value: 1.24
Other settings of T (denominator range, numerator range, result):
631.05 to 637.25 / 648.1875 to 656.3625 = 1.18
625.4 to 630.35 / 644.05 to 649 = 1.31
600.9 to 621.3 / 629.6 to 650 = 1.18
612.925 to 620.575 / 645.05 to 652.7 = 1.34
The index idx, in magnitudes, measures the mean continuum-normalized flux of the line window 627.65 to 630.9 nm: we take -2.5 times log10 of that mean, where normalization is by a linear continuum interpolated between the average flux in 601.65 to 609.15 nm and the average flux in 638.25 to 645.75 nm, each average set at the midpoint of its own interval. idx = 0.13 mag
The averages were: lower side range 18.6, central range 16.8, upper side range 19.1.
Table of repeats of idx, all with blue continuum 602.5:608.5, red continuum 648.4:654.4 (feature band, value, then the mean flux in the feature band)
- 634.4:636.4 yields 0.065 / 18.9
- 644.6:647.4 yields 0.049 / 19.6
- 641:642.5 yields 0.038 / 19.6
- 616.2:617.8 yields 0.270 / 15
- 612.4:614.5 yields 0.030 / 18.5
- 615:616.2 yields 0.131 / 17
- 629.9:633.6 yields 0.107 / 18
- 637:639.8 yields 0.129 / 17.9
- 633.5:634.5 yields 0.090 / 18.4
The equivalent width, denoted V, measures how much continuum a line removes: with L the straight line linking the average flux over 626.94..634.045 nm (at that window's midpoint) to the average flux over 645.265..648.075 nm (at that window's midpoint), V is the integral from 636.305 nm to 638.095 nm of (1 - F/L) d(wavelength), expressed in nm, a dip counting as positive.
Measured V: 0.04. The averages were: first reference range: 17.4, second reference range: 20.2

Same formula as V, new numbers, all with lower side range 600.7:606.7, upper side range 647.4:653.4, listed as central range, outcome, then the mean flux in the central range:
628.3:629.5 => 0.16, 16.8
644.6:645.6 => 0.05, 19.4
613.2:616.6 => 0.26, 17.3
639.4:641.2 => 0.10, 19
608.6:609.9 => -0.04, 19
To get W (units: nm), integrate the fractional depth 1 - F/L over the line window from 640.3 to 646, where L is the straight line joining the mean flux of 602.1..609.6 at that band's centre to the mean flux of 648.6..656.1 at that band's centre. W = 0.25 nm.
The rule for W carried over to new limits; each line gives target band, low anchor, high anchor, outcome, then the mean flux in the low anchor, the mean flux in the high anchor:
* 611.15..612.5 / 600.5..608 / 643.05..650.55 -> 0.11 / 18.3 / 19.7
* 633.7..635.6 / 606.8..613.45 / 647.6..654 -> 0.07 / 18.4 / 20.7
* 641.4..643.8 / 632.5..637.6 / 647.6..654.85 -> 0.02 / 18.8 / 20.8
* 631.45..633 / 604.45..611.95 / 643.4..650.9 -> 0.10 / 18.7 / 19.7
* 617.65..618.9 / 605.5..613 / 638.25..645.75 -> 0.11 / 18.3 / 19.1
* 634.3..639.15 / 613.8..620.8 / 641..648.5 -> 0.10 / 16.5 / 19.7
